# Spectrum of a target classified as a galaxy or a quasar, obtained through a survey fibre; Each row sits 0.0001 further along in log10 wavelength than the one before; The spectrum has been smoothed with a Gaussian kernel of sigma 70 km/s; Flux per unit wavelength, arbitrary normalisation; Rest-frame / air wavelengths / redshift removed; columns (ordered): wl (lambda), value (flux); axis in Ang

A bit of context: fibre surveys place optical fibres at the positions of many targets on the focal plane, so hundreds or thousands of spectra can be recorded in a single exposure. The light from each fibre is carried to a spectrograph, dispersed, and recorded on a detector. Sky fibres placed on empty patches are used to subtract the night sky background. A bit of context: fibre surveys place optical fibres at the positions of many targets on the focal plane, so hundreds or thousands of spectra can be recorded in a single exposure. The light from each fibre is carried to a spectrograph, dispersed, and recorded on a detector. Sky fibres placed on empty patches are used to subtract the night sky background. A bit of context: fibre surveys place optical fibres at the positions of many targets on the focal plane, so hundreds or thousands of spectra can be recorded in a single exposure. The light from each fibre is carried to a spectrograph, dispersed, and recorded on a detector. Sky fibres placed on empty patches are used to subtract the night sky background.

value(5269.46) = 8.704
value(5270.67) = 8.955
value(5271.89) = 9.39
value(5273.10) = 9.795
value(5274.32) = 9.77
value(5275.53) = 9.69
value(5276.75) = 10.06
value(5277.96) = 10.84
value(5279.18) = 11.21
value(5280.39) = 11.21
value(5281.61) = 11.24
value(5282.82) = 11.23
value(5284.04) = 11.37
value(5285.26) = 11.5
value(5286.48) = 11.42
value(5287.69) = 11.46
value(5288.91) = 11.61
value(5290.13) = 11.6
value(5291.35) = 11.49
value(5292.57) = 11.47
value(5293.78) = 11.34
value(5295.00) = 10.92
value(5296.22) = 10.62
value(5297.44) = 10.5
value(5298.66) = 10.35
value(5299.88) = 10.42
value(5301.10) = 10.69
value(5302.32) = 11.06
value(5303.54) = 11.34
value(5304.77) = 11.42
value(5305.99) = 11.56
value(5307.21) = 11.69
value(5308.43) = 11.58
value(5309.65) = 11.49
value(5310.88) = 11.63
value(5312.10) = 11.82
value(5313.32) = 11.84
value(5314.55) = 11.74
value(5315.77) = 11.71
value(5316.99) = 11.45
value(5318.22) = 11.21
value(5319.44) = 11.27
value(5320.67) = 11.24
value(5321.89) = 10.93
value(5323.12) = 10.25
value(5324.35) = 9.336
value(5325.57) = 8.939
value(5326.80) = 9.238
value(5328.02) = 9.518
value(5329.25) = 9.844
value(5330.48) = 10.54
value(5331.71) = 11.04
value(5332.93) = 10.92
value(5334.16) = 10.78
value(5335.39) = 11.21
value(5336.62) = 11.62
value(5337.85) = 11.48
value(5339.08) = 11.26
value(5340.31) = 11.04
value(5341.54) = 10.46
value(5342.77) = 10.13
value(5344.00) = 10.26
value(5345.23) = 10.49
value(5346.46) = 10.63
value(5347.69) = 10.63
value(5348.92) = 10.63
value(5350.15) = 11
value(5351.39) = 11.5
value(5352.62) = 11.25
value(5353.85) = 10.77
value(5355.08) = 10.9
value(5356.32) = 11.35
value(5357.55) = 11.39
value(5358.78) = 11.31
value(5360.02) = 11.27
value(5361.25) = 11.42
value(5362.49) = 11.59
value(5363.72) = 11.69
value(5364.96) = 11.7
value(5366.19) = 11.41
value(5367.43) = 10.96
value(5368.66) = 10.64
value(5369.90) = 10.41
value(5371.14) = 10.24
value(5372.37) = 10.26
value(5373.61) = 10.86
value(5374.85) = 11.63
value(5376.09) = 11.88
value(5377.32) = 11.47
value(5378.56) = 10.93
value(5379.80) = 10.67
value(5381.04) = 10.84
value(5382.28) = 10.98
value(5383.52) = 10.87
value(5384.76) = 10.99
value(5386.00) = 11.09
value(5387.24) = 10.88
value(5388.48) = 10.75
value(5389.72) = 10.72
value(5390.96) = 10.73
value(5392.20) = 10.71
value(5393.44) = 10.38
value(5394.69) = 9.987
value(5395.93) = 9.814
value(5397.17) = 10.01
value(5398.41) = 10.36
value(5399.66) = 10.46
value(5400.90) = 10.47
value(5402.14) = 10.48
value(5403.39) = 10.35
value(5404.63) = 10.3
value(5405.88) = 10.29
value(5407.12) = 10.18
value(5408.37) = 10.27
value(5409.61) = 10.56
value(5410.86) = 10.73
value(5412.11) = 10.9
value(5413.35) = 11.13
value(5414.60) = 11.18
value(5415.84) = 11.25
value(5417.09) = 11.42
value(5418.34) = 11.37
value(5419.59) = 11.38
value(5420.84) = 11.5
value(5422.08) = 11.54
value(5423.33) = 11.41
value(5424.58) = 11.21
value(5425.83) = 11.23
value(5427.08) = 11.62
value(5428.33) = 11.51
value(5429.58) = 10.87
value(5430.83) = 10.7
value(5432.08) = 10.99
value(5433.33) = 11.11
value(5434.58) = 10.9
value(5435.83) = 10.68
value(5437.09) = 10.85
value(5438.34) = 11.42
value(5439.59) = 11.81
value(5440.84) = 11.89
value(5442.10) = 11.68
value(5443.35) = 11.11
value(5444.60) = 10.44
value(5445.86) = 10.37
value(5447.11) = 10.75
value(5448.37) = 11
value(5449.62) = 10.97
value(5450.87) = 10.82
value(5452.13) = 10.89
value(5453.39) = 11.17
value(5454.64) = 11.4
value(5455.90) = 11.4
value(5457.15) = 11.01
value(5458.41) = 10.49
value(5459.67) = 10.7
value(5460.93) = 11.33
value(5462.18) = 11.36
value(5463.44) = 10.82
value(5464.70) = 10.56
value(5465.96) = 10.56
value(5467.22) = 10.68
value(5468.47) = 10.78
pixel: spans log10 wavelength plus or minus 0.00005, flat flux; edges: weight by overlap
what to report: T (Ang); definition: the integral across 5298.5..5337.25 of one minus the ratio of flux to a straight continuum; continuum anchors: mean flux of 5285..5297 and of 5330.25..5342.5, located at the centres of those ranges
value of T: 0.8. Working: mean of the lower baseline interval 11.3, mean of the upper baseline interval 11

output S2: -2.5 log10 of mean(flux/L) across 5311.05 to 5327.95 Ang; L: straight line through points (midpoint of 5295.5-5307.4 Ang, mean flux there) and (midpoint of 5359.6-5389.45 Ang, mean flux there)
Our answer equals 0.01 mag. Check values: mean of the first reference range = 10.9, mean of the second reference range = 11.1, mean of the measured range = 10.8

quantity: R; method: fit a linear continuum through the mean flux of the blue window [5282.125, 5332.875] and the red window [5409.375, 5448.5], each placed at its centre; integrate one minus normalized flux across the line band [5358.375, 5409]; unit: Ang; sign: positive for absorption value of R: 1.4 Ang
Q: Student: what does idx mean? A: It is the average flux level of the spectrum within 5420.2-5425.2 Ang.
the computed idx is 11.4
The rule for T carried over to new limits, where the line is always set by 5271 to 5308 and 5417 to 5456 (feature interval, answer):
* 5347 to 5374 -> -0.03 Ang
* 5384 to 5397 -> 0.59 Ang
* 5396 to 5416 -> 1.07 Ang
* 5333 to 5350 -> 0.29 Ang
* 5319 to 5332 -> 0.98 Ang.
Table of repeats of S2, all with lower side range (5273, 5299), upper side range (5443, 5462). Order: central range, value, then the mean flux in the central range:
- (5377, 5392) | 0.01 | 10.9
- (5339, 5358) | 0.01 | 10.8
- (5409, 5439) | -0.02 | 11.1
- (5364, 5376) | 0.00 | 11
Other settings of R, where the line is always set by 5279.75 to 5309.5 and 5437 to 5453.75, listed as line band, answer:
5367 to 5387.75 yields 0.43 Ang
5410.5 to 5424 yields -0.19 Ang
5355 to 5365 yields -0.22 Ang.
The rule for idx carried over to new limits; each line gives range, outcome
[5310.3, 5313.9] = 11.8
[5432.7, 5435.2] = 11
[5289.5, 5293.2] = 11.5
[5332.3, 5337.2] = 11.1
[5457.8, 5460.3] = 10.6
